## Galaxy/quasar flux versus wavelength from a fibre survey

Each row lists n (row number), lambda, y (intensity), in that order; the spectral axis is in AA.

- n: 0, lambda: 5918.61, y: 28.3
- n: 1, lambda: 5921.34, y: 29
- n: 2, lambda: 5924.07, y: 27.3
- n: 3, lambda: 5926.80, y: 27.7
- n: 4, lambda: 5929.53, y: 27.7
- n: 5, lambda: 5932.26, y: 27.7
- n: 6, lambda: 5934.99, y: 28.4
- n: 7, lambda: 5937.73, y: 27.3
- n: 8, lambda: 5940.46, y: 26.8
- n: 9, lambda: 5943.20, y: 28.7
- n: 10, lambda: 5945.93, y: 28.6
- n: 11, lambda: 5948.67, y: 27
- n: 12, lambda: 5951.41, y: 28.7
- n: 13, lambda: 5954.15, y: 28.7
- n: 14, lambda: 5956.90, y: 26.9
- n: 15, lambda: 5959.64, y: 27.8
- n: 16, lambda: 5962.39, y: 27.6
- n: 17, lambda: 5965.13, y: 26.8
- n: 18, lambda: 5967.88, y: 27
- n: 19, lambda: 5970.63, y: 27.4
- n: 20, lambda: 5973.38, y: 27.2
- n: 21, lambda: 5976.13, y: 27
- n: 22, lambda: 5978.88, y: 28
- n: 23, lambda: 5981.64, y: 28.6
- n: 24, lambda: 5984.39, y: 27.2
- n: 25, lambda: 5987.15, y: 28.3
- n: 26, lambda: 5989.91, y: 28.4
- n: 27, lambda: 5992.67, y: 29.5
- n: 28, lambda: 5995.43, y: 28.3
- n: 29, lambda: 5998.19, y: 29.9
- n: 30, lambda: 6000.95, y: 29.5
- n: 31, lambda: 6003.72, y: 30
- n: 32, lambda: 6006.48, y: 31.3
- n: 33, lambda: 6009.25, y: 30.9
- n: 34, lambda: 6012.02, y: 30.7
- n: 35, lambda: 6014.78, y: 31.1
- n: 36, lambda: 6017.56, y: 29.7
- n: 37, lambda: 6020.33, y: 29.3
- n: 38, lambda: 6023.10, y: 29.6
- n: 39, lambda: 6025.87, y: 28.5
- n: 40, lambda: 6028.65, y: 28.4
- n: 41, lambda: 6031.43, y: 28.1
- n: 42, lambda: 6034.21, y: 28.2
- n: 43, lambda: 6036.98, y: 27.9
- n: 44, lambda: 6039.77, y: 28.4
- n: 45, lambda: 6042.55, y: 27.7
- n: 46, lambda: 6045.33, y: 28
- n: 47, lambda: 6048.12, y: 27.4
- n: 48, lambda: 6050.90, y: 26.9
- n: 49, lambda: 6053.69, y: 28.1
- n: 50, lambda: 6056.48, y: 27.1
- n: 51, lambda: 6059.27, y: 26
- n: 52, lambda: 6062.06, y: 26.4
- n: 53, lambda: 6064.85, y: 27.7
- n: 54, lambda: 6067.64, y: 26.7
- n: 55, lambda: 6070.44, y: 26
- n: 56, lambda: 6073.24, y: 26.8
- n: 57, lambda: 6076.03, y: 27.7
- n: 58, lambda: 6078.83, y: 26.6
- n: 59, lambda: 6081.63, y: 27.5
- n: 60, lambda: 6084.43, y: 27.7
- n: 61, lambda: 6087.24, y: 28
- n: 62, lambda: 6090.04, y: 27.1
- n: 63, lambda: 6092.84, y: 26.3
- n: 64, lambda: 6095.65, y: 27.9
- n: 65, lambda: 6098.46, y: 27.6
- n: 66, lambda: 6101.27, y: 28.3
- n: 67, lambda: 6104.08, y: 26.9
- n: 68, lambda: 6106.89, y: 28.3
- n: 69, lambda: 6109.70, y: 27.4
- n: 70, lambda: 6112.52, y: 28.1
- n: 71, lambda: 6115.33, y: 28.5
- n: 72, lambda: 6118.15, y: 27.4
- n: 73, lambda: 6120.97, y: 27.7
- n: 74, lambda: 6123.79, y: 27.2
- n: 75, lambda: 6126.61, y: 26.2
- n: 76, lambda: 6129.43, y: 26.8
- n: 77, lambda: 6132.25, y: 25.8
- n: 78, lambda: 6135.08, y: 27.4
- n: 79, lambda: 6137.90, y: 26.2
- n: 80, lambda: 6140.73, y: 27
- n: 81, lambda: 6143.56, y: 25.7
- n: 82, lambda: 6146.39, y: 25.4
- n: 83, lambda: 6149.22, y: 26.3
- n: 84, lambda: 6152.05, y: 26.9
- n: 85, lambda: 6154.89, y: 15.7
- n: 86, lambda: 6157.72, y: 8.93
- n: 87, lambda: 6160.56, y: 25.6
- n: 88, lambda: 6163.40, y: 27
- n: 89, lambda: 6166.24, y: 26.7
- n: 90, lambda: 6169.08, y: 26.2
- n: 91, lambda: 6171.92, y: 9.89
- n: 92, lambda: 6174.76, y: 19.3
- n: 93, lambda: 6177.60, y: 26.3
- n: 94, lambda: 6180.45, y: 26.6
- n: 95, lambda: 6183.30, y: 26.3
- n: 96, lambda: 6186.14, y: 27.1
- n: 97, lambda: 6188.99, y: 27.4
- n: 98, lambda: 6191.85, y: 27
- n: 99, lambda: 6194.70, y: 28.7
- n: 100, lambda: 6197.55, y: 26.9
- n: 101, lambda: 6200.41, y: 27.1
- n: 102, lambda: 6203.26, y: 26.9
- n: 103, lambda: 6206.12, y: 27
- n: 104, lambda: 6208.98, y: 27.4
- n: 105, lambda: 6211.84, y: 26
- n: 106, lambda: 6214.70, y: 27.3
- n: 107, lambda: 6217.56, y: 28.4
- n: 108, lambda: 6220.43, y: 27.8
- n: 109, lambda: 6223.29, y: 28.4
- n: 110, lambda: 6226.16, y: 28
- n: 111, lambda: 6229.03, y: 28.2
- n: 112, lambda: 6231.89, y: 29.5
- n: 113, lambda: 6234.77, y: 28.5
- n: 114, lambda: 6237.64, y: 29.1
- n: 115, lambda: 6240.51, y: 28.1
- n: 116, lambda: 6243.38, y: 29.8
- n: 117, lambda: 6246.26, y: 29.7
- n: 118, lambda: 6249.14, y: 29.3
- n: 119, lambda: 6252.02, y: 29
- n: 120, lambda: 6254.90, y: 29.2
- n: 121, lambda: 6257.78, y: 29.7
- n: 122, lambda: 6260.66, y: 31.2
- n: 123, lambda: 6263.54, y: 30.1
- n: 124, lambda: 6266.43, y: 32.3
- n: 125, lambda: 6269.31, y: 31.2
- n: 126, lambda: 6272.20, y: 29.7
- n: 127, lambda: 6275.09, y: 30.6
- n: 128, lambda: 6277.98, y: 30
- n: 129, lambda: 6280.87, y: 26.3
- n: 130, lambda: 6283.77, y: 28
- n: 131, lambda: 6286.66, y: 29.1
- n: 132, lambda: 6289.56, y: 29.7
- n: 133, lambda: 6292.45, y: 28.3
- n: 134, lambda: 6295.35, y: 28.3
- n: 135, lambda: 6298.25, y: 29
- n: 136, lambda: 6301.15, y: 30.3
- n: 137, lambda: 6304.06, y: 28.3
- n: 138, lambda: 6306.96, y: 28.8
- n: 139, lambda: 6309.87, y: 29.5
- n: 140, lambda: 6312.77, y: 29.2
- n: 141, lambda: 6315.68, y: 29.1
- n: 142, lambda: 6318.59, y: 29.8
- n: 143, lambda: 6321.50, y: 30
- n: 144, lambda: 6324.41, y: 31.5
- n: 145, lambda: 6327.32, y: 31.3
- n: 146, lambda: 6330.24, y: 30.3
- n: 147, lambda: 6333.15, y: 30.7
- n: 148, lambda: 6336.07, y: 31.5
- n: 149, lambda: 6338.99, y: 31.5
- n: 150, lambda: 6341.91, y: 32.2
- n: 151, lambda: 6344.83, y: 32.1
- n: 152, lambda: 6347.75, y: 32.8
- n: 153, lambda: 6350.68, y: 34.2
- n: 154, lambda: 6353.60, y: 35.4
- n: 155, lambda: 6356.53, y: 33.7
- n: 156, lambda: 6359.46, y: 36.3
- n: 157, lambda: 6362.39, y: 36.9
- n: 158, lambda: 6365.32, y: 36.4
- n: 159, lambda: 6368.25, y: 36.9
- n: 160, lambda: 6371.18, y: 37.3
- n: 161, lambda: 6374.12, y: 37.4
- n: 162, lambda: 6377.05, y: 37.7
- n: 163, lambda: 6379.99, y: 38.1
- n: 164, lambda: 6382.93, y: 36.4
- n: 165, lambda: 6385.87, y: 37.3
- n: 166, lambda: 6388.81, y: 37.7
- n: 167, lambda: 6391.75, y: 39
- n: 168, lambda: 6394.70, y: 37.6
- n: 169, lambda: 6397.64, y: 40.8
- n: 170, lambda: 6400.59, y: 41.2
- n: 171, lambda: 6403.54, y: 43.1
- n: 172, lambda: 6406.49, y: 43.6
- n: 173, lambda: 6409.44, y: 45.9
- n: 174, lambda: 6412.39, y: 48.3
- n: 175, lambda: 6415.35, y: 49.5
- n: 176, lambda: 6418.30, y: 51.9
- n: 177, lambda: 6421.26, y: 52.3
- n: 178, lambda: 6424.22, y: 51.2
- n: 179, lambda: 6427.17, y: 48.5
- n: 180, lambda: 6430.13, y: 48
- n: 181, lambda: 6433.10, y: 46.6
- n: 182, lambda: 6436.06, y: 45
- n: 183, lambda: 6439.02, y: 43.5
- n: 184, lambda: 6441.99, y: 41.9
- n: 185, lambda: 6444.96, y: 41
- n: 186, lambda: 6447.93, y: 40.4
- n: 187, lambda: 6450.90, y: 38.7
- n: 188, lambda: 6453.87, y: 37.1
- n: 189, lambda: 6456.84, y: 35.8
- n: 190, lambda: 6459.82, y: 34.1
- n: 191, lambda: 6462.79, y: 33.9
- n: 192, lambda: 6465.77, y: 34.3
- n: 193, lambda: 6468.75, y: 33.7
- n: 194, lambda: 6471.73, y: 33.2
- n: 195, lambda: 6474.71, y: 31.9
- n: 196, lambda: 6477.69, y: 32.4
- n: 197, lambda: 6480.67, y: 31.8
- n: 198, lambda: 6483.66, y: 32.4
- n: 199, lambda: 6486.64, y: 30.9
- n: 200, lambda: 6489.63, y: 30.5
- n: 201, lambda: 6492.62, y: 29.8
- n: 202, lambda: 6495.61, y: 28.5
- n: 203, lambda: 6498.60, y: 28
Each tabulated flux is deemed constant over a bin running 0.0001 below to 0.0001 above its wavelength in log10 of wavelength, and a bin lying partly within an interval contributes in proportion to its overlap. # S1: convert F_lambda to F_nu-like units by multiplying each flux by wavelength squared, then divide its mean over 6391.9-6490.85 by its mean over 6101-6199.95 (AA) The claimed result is 1.7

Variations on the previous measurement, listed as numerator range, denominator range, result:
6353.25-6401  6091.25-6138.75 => 1.49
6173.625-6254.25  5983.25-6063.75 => 1.03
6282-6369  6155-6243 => 1.26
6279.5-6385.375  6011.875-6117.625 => 1.26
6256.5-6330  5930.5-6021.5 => 1.15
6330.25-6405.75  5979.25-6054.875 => 1.40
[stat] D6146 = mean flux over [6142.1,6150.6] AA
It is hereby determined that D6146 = 25.8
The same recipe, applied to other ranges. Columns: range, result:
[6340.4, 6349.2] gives 32.4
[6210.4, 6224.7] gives 27.6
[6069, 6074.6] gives 26.4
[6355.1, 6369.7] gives 36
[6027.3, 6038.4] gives 28.1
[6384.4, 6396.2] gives 37.9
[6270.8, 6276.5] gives 30.1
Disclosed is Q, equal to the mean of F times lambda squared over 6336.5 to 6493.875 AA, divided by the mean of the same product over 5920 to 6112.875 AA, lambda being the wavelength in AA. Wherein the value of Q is 1.6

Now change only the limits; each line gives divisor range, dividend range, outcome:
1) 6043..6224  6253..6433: 1.44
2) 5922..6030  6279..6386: 1.27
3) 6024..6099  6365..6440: 1.74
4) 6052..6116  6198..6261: 1.09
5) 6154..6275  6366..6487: 1.59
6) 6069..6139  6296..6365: 1.25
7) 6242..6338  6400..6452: 1.60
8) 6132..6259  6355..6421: 1.63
